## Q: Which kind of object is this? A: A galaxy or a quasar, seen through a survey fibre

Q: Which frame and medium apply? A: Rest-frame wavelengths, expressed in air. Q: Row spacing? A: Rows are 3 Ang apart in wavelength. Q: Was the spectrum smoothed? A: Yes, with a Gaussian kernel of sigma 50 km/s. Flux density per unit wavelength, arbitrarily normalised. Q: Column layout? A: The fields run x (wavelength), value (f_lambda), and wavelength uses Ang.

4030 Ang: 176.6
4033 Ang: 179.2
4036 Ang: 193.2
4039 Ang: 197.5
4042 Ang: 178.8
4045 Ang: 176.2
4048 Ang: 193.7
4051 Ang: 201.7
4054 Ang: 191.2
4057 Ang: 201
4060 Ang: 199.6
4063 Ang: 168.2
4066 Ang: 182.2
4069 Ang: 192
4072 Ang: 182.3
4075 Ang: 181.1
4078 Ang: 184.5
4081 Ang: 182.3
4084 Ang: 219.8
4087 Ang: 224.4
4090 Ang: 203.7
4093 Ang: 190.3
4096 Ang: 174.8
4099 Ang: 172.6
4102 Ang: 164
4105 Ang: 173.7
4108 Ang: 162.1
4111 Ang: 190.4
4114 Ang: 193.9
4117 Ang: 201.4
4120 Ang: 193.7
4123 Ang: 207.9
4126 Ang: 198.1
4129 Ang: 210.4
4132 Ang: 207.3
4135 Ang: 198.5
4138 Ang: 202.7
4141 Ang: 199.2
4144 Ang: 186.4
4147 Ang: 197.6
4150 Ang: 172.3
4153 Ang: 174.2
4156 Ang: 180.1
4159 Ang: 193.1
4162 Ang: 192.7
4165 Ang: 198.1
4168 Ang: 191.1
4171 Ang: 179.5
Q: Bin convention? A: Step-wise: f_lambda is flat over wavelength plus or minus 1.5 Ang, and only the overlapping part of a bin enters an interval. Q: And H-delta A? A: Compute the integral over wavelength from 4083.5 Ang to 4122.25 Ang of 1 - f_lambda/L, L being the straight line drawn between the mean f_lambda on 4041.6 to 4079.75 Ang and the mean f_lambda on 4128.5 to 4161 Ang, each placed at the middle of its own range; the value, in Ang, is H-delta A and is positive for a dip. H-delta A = 0.13 Ang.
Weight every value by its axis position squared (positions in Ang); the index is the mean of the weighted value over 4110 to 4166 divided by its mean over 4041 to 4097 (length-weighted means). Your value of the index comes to 1.05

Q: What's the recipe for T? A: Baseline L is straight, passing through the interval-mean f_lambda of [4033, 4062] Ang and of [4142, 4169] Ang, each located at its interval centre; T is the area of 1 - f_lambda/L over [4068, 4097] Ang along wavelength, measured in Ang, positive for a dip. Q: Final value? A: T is -0.6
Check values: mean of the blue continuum 191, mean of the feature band 194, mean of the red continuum 187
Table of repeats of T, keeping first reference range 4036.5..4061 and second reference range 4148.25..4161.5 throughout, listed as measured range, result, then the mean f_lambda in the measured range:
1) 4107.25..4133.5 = -1.7 Ang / 197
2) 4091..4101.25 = 0.4 Ang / 179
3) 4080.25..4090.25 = -1.1 Ang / 210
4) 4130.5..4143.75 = -1.3 Ang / 200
